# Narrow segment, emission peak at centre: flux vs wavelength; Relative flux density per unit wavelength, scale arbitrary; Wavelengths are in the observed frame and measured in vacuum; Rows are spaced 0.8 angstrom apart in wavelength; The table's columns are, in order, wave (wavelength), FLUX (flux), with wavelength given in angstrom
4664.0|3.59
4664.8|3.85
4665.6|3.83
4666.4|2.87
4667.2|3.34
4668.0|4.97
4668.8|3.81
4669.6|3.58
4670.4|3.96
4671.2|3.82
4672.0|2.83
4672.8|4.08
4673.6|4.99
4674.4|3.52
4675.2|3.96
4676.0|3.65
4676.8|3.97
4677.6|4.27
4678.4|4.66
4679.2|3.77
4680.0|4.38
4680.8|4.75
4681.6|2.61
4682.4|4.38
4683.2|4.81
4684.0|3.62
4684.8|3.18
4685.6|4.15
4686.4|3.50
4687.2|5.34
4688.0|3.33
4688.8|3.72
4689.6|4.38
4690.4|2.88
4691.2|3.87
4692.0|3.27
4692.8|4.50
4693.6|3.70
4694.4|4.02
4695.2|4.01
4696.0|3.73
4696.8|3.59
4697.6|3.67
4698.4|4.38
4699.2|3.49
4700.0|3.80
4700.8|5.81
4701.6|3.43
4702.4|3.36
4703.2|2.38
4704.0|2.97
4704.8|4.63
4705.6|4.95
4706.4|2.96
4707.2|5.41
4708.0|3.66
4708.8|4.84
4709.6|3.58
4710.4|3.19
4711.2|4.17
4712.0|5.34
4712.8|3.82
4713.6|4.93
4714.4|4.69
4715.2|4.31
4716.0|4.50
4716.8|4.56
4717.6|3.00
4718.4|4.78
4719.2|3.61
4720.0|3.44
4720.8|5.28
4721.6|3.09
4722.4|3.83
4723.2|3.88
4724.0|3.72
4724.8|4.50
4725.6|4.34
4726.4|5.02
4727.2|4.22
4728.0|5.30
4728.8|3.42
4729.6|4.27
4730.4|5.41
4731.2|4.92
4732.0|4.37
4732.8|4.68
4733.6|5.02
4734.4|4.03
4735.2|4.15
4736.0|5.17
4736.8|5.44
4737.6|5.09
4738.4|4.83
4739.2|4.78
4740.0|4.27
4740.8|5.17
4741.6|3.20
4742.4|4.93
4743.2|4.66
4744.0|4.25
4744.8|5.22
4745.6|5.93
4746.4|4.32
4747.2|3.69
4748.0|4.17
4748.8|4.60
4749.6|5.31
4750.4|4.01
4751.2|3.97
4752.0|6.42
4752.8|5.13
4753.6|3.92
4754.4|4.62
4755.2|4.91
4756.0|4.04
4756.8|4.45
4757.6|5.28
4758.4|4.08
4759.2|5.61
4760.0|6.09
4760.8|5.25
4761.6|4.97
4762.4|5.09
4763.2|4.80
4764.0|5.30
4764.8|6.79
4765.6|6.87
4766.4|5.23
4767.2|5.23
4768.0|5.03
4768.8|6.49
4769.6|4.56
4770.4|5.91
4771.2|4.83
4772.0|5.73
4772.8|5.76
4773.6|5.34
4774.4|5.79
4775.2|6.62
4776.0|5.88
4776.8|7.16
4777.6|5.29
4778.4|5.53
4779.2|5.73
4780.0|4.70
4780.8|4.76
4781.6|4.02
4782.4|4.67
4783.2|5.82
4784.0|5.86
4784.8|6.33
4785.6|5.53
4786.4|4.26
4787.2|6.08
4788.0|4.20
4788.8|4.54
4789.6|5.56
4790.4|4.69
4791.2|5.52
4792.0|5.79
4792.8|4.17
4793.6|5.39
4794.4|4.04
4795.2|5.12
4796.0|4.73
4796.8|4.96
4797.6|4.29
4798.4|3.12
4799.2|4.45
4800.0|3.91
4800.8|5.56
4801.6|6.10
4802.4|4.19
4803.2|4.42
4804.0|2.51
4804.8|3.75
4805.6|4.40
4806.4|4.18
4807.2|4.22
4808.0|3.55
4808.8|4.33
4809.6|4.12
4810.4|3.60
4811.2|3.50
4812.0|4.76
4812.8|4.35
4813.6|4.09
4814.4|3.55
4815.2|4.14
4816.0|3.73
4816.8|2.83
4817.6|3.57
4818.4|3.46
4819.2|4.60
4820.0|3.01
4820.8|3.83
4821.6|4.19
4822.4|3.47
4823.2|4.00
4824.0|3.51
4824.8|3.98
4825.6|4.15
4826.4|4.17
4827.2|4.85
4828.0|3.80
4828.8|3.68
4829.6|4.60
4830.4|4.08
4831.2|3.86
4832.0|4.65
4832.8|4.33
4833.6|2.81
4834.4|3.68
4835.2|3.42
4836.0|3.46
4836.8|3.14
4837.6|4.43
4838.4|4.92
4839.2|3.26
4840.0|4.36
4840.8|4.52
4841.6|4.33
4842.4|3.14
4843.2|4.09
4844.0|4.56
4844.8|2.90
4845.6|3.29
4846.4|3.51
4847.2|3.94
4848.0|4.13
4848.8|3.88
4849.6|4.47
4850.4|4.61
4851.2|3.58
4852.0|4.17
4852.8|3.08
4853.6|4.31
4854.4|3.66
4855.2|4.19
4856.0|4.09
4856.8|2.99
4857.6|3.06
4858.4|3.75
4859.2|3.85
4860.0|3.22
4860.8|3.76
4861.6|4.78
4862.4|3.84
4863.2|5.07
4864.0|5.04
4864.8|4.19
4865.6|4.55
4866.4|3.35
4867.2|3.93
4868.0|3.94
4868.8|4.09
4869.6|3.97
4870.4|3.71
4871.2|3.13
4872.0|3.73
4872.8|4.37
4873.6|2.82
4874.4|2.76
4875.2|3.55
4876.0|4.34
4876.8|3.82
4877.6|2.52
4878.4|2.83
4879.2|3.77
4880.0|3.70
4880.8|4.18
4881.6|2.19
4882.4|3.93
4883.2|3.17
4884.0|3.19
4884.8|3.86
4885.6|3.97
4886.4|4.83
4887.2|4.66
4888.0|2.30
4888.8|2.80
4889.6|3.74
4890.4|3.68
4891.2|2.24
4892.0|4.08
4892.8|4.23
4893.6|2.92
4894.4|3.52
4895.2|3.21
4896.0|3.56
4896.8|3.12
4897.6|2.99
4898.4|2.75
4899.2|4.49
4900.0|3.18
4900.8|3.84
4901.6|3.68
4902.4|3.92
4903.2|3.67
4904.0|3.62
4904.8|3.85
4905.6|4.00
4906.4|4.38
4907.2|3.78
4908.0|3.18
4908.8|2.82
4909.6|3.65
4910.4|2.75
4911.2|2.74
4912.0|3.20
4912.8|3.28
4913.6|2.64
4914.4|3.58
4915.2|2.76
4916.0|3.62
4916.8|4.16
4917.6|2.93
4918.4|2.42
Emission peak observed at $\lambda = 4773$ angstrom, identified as Mg II 2798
